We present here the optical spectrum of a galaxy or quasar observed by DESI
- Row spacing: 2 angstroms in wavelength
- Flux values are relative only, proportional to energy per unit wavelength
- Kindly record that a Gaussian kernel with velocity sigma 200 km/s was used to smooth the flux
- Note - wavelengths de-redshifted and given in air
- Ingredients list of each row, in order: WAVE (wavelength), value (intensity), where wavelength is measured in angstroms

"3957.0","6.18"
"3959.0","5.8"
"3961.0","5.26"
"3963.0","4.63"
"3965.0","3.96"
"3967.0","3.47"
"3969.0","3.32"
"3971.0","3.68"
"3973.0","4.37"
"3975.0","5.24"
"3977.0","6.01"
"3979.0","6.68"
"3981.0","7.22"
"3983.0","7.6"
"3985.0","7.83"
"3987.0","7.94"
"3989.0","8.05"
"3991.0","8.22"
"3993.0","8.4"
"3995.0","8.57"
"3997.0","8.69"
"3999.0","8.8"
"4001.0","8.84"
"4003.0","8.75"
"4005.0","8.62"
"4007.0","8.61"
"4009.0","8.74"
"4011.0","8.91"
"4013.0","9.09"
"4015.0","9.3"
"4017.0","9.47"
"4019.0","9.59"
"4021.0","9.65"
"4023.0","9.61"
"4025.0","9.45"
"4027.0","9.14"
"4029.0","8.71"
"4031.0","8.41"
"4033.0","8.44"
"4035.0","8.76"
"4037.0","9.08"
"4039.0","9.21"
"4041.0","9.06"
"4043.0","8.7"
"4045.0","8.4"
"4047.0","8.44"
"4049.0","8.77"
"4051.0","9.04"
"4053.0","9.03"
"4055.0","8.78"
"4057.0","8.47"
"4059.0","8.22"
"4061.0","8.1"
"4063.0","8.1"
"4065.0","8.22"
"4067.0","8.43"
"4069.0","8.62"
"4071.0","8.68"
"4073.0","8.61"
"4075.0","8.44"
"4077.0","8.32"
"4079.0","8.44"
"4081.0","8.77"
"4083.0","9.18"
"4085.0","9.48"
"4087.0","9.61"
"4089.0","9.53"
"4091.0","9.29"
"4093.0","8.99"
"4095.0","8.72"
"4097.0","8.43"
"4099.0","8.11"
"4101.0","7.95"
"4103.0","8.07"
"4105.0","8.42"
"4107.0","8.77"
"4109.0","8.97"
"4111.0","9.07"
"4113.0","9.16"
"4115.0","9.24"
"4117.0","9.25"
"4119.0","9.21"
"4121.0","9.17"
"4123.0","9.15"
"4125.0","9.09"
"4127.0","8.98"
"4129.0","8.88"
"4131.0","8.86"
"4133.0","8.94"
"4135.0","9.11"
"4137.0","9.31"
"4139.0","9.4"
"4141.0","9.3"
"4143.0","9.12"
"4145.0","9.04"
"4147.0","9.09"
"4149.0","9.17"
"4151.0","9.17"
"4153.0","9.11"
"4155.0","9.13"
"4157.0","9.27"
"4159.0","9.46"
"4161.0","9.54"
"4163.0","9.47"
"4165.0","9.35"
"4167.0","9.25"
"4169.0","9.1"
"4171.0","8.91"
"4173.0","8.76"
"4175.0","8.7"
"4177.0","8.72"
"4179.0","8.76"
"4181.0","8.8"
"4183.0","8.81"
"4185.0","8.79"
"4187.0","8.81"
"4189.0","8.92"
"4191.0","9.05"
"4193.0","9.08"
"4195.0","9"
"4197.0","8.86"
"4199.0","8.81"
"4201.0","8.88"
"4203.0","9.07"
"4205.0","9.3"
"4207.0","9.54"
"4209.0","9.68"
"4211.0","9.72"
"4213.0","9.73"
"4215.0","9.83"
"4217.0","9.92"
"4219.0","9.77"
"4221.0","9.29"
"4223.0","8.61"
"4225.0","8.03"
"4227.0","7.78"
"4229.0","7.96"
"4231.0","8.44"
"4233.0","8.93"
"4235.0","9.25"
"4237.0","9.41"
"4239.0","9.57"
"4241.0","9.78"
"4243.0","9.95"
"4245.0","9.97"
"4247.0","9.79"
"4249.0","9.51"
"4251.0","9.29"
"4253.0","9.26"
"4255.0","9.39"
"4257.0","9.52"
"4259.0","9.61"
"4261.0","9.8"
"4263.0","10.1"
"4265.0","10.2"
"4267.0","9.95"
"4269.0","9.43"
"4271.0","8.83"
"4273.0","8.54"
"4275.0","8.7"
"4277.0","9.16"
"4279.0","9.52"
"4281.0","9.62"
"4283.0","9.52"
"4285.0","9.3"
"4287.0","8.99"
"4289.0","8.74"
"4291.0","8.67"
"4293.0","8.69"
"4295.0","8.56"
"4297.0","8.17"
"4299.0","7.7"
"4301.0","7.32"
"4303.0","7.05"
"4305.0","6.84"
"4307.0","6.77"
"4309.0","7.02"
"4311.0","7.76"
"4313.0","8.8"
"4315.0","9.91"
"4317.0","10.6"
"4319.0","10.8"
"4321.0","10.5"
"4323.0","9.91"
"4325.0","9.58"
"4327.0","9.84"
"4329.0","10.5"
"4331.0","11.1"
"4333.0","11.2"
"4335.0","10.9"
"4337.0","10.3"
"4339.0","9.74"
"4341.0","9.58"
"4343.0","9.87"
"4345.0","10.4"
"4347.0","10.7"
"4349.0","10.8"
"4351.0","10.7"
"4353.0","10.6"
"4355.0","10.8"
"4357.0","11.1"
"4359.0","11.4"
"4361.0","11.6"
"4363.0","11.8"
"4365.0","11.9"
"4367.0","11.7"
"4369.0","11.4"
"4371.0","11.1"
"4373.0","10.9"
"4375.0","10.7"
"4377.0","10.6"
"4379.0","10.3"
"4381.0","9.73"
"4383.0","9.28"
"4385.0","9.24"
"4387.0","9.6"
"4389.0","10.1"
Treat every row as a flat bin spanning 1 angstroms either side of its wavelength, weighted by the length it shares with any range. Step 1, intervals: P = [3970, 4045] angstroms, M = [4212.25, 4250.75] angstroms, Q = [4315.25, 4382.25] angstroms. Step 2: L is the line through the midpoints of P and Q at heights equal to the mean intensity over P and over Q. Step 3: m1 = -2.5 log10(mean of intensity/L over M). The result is 0.07 mag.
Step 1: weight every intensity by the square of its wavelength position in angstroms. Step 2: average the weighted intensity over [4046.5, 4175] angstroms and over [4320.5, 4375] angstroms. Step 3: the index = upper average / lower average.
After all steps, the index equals 1.35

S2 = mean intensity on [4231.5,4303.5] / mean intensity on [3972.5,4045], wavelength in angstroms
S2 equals 1.1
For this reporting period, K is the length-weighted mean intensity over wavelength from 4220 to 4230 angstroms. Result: 8.33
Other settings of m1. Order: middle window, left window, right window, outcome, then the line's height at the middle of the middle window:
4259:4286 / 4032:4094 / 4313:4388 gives 0.07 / 10.1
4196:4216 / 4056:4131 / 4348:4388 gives 0.03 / 9.58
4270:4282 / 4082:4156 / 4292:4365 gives 0.06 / 9.54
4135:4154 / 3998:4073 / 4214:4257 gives -0.02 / 9.04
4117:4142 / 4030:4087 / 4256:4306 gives -0.05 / 8.74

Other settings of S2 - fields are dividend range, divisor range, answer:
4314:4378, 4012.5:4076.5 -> 1.22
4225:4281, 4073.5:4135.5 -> 1.05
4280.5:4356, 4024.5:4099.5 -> 1.08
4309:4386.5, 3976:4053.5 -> 1.21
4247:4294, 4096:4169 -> 1.03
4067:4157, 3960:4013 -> 1.28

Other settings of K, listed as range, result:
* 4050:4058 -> 8.83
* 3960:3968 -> 4.33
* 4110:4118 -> 9.18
